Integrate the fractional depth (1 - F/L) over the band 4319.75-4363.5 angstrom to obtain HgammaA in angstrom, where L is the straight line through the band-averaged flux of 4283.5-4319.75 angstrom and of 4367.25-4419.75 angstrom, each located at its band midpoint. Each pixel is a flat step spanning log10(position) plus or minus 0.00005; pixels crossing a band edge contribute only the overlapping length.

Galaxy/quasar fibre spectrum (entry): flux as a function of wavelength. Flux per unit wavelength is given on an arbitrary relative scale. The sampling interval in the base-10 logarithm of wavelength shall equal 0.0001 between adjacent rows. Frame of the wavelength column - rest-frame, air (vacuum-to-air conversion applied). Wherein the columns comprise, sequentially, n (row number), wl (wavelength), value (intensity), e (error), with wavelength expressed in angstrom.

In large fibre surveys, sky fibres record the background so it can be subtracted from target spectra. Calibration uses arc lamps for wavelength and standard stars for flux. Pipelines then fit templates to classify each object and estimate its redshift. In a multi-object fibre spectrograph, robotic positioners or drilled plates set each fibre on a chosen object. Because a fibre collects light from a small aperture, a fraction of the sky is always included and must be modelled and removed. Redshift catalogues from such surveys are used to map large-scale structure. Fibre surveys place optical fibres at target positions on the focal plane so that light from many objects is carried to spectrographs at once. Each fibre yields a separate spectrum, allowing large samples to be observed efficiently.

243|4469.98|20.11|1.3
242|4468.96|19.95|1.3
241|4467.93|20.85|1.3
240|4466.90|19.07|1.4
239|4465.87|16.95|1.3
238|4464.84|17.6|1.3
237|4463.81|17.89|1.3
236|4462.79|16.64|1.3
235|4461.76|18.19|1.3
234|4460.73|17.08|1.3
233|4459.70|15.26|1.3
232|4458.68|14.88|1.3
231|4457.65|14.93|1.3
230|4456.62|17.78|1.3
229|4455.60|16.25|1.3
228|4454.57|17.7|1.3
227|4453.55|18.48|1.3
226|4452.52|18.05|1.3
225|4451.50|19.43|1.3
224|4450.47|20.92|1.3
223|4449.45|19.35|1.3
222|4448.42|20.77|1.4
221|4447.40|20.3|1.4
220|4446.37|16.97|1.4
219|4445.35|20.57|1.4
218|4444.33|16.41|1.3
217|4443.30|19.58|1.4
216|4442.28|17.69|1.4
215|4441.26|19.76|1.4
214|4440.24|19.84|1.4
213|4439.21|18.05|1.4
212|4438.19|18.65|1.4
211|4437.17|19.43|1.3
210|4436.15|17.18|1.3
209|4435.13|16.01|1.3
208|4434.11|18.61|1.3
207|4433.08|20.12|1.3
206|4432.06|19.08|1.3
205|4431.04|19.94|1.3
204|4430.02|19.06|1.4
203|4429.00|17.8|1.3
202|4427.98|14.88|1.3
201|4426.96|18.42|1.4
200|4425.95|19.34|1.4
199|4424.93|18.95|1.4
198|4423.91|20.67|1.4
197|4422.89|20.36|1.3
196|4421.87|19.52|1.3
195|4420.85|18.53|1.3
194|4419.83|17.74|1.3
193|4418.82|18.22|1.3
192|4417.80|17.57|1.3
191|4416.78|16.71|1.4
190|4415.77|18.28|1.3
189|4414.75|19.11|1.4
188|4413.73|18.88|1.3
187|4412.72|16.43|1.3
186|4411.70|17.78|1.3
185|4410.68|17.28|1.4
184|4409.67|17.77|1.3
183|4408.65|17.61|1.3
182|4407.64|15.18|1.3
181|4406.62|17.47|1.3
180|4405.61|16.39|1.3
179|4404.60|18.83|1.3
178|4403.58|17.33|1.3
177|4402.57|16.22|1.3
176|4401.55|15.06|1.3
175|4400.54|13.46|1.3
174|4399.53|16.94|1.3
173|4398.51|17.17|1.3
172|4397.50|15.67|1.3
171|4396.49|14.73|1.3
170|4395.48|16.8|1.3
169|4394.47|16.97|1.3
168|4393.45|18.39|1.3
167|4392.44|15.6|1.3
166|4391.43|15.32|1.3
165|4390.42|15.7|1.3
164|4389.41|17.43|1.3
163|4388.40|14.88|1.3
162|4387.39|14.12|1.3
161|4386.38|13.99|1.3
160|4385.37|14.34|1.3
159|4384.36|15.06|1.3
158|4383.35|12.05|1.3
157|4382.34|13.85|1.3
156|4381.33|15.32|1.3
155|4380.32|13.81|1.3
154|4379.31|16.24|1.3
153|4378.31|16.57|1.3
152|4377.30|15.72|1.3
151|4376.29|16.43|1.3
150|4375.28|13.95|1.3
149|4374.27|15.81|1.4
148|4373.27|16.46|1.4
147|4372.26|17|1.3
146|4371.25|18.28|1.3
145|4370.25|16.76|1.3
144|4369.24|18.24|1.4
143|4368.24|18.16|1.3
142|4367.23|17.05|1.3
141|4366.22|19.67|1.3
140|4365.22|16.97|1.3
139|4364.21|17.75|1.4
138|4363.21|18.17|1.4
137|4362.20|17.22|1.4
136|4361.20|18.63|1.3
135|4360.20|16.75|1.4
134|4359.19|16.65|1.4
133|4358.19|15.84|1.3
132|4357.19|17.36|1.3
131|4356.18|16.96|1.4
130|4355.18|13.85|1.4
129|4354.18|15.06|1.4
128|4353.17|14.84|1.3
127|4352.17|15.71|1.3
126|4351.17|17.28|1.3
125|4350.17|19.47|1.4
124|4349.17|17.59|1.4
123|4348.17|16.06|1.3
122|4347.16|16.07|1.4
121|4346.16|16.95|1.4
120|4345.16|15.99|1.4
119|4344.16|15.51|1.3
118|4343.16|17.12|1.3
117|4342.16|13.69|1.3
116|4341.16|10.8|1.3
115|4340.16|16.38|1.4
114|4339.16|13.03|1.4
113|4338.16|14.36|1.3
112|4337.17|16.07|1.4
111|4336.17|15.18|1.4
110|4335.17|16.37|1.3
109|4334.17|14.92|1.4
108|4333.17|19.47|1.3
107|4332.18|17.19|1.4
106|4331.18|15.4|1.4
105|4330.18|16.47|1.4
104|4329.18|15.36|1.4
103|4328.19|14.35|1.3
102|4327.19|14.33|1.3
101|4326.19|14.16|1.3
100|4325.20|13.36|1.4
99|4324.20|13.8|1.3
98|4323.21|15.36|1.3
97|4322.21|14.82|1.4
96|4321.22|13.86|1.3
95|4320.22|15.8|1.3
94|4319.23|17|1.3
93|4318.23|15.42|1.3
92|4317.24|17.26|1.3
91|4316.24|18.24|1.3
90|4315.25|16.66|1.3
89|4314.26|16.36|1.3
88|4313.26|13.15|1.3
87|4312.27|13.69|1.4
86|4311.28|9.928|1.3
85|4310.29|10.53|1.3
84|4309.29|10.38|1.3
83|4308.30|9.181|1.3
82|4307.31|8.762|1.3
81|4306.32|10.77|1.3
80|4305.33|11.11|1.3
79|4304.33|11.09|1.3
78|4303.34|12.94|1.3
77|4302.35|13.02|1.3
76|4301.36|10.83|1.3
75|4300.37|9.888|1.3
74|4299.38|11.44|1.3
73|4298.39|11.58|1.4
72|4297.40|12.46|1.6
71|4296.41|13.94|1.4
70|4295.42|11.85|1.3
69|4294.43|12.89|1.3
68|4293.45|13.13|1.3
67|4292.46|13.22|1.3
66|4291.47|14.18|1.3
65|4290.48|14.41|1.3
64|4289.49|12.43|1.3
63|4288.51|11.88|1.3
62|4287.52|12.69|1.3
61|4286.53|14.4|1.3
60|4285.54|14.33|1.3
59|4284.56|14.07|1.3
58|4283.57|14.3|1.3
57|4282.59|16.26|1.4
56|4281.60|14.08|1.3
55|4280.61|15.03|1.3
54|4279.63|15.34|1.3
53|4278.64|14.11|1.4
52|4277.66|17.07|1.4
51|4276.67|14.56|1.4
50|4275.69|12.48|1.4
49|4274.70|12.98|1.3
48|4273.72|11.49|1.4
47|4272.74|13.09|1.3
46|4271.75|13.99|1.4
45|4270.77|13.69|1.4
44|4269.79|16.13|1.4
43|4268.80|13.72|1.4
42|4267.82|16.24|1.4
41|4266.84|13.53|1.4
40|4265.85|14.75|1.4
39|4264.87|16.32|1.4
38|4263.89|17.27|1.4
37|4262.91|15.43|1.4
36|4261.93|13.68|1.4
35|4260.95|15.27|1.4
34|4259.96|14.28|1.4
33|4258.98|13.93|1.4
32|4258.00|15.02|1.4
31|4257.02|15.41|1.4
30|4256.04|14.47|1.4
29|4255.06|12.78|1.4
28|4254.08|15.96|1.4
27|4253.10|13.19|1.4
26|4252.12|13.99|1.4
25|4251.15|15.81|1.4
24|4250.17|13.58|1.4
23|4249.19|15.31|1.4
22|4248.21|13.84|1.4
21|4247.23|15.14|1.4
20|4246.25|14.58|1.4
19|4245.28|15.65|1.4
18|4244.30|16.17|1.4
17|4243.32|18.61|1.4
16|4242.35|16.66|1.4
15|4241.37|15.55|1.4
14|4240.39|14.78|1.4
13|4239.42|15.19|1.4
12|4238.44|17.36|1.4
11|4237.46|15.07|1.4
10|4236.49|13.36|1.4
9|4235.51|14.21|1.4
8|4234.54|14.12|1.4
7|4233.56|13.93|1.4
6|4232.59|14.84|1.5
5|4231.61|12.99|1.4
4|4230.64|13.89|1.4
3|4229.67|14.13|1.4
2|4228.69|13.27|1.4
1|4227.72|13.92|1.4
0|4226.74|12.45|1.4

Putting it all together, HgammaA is -4.0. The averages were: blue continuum 12.9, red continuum 16.4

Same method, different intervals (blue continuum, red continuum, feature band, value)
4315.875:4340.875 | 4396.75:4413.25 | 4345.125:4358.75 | -0.5 angstrom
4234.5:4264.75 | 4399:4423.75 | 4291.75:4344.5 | 7.4 angstrom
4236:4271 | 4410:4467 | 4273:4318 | 7.5 angstrom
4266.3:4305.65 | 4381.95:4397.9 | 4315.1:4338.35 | -2.4 angstrom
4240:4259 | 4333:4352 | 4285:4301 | 2.7 angstrom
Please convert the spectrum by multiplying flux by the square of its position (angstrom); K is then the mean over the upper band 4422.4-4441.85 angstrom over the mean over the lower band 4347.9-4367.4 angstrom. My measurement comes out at 1.14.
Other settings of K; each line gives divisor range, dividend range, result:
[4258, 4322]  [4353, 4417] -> 1.26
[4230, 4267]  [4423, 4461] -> 1.35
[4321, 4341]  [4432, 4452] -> 1.31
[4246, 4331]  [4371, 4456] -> 1.32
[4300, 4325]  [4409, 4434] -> 1.47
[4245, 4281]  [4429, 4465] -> 1.36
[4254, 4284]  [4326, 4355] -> 1.11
